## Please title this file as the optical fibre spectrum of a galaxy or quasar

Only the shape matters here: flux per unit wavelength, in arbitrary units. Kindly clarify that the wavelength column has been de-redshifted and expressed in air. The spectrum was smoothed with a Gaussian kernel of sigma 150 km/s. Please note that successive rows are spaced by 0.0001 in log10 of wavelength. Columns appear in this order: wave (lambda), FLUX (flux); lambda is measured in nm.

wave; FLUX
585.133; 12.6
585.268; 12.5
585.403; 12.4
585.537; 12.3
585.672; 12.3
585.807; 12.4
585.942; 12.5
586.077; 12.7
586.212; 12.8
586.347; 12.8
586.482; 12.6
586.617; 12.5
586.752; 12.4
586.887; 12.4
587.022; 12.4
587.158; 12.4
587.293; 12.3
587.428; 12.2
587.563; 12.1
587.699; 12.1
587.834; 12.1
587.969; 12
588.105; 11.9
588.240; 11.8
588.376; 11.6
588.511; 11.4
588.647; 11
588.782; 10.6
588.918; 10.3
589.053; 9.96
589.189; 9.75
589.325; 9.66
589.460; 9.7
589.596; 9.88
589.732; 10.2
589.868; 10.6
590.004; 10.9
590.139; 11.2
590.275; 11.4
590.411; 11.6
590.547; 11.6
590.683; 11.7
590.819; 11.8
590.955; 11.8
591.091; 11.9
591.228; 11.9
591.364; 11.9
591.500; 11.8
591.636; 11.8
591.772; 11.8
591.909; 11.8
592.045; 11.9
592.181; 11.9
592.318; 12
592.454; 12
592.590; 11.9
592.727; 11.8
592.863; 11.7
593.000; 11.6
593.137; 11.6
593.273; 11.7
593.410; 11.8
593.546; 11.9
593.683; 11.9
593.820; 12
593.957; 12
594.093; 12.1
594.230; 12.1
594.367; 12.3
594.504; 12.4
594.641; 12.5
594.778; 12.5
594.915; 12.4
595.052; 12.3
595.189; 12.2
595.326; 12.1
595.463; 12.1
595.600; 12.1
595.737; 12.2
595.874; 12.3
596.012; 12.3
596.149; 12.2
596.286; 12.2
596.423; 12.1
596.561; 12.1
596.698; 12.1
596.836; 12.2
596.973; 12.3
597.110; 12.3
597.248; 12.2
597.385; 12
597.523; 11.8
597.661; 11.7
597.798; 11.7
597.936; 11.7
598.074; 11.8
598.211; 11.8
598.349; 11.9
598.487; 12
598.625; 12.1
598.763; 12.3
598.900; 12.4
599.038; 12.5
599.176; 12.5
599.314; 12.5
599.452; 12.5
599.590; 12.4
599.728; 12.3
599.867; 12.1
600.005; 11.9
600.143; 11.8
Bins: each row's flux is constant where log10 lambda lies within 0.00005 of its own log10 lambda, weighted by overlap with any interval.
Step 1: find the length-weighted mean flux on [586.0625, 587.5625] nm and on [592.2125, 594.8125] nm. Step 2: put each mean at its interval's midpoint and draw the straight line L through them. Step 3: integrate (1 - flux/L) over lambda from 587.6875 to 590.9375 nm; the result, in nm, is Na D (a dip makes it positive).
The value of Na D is 0.335 nm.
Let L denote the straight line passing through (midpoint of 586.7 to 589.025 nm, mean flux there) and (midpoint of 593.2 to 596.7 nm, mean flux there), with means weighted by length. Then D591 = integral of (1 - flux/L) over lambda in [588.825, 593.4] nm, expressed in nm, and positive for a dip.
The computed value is 0.25 nm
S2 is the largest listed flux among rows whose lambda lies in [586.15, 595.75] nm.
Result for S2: 12.8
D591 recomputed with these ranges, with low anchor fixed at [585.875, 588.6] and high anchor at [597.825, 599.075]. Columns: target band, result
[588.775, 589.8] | 0.187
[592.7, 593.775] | 0.033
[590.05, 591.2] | 0.052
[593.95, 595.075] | -0.018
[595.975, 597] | -0.009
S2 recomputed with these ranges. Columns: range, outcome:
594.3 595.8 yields 12.5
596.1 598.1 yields 12.3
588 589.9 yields 11.9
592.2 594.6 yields 12.4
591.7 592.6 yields 12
